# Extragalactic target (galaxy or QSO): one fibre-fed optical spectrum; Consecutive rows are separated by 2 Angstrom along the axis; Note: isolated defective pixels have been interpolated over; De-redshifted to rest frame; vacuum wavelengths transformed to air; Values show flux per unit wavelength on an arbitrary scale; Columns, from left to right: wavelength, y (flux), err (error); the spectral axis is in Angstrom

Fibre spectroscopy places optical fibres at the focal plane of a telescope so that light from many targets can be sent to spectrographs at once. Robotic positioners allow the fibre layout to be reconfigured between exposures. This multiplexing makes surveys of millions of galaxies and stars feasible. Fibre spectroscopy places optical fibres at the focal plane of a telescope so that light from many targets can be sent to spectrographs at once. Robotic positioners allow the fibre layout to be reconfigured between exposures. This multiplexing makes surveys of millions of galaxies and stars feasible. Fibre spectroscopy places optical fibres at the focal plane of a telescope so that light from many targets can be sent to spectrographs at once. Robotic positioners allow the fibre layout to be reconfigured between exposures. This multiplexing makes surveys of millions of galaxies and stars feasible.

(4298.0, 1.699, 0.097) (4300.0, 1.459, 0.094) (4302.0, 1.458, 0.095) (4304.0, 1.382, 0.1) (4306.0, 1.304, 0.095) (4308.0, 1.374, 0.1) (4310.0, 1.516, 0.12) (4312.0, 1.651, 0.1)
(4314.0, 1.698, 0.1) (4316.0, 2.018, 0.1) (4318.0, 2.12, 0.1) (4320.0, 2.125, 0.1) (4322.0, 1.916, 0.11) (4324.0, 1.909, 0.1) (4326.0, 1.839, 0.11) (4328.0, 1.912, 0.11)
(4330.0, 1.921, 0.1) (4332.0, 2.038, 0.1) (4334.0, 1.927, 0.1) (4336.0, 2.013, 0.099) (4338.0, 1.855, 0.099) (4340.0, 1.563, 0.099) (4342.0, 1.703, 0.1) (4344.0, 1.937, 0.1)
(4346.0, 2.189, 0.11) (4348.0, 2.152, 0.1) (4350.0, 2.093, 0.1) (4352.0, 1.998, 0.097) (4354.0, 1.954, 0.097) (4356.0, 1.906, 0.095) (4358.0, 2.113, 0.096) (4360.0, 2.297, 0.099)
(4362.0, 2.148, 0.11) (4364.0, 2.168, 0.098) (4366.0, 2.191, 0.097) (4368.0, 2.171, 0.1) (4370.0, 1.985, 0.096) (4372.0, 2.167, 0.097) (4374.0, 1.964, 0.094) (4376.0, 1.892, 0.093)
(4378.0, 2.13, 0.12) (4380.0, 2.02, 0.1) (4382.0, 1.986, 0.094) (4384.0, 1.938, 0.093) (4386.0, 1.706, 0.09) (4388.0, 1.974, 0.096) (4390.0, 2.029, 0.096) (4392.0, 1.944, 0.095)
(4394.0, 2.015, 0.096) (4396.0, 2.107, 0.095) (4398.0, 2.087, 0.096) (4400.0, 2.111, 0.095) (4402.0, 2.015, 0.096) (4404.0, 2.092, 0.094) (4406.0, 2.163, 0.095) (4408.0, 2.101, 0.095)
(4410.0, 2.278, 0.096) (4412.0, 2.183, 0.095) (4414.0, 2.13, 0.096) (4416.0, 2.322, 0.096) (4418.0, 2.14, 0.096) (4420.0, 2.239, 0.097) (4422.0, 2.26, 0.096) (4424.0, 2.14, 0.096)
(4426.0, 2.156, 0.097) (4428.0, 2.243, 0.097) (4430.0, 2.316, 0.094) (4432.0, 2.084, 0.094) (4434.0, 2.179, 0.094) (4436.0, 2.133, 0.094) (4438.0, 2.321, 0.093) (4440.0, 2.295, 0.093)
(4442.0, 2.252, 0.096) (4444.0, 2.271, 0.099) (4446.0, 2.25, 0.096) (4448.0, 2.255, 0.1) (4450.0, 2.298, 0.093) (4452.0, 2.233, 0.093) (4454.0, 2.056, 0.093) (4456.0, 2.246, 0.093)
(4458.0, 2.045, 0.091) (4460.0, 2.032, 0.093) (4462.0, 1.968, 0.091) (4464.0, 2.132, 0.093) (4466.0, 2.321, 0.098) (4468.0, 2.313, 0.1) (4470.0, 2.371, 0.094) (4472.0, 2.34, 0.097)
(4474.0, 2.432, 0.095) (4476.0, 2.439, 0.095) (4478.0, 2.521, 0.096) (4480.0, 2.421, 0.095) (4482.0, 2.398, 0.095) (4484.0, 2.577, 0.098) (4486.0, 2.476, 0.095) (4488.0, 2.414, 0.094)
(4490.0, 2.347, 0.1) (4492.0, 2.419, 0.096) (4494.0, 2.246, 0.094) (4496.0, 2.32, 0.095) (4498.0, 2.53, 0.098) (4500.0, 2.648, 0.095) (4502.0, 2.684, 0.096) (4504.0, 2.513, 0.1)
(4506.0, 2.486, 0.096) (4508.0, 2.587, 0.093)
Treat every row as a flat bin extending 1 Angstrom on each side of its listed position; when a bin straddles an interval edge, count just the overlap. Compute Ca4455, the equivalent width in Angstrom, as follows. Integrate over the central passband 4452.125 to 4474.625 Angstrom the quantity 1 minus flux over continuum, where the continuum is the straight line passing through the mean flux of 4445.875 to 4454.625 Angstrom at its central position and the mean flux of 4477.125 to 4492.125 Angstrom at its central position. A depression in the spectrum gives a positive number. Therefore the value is 1.0 Angstrom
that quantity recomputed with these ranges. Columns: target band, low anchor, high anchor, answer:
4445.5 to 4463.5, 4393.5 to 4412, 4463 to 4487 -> 1.3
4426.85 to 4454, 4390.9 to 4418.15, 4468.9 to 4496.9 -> 0.2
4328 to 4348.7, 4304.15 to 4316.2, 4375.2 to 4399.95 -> -2.6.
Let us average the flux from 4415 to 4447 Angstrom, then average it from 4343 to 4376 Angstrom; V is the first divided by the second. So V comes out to 1.07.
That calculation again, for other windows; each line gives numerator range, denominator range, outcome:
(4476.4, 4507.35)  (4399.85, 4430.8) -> 1.13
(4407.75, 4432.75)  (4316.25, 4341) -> 1.14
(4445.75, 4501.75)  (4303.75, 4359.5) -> 1.24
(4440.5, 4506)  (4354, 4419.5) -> 1.13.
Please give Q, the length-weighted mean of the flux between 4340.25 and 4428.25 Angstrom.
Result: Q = 2.07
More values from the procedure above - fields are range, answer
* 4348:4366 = 2.09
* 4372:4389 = 1.96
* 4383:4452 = 2.15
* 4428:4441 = 2.22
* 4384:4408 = 2.02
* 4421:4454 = 2.23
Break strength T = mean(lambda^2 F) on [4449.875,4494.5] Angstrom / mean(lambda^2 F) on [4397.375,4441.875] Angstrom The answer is 1.1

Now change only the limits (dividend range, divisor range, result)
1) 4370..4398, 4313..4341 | 1.07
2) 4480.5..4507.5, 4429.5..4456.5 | 1.13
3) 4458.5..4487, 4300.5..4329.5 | 1.45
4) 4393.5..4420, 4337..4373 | 1.08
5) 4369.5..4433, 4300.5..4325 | 1.28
